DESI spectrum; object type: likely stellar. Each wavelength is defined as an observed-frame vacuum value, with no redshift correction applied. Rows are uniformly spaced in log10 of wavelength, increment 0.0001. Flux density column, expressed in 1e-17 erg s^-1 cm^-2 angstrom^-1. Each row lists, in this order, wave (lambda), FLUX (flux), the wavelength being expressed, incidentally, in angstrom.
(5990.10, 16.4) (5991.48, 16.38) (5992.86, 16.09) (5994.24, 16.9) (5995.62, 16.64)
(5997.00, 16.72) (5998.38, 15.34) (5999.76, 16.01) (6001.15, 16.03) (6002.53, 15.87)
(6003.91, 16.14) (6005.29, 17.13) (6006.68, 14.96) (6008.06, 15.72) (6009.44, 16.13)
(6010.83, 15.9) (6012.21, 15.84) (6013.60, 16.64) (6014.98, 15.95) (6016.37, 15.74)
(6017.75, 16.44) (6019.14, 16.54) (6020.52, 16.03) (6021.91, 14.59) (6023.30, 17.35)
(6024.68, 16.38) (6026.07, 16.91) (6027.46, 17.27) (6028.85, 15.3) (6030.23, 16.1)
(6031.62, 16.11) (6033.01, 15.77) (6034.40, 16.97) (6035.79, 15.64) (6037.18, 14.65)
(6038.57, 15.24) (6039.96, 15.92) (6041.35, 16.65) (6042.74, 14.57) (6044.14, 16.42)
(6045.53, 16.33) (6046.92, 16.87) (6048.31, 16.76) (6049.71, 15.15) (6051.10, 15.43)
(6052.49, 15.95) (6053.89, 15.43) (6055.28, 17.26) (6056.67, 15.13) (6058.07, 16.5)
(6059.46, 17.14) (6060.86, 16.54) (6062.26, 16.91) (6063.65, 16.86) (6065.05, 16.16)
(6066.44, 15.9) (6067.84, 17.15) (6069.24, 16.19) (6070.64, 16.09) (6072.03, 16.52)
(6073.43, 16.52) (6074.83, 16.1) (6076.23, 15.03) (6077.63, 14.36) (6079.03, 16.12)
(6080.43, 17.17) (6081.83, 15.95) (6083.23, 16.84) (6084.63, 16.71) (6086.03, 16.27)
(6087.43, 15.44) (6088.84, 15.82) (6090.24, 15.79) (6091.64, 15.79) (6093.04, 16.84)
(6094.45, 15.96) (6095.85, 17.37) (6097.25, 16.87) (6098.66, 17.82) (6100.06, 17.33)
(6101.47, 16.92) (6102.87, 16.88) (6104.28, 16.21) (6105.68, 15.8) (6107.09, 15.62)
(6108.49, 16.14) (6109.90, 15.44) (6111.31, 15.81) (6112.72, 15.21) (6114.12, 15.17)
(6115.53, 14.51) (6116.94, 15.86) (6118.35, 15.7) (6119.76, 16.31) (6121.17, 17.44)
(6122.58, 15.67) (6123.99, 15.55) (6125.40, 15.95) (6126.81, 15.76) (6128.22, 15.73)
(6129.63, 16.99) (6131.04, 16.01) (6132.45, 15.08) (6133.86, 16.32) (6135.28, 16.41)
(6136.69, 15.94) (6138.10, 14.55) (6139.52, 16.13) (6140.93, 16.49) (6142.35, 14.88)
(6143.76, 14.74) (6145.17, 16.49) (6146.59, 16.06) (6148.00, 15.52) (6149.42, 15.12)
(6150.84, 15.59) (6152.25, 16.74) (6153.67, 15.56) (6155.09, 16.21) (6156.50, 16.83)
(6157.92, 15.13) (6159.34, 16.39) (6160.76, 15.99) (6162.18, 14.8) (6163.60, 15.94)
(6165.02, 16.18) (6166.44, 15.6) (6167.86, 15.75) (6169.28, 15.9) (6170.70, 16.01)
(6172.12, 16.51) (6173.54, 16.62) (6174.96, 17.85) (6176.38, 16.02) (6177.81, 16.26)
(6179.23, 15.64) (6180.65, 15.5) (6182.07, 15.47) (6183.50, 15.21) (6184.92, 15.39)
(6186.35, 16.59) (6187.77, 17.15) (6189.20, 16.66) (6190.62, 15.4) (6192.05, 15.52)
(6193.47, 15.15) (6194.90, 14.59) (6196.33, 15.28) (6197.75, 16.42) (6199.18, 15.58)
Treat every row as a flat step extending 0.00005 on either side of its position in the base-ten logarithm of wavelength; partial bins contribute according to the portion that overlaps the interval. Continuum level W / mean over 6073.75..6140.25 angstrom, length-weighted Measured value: 16.1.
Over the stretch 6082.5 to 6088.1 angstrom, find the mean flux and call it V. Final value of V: 16.3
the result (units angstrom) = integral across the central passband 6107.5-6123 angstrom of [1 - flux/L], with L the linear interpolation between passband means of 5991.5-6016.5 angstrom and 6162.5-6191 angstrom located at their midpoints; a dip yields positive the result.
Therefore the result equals 0.32 angstrom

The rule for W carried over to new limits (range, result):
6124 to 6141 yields 15.9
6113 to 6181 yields 15.9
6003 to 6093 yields 16.1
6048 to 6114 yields 16.2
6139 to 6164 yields 15.8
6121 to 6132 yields 16.1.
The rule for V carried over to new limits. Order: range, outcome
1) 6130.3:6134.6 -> 15.8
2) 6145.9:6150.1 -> 15.6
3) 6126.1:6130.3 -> 16.2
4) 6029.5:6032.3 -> 16.1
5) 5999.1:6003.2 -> 15.9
